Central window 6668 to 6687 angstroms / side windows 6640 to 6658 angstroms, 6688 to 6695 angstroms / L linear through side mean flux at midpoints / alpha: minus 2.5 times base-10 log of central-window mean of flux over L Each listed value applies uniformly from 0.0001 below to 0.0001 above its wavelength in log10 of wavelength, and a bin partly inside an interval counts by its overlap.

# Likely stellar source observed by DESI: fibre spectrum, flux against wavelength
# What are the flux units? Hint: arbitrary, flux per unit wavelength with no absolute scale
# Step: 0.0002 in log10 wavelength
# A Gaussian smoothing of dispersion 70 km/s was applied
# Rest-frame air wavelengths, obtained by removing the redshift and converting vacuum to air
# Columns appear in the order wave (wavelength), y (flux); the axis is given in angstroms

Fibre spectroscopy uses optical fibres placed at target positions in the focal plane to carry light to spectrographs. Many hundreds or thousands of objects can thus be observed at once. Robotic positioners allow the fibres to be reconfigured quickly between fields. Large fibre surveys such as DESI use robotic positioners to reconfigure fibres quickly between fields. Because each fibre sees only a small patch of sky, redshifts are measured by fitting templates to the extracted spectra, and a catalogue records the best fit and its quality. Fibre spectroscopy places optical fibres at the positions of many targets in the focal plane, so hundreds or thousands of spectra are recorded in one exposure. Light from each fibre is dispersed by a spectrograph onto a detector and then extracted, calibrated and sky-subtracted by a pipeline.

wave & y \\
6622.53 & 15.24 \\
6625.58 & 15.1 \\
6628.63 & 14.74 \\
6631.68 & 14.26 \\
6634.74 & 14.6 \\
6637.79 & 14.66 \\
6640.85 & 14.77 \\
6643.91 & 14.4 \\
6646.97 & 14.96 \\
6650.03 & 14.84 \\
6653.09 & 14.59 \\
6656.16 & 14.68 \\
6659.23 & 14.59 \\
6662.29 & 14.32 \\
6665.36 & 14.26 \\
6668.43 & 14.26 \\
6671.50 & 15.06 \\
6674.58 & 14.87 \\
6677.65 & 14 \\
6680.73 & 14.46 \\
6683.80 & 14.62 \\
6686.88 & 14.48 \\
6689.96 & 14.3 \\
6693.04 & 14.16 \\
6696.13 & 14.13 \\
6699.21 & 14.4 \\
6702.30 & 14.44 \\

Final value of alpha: -0.01 mag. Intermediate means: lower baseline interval 14.7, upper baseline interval 14.2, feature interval 14.6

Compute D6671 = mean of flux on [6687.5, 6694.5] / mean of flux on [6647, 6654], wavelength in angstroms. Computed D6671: 0.96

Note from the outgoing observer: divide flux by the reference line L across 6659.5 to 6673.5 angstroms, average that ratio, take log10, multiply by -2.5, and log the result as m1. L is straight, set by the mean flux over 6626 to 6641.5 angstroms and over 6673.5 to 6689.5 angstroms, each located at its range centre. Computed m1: 0.00 mag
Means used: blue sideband 14.6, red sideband 14.5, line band 14.5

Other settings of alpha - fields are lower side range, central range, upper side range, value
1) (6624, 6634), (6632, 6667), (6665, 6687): 0.00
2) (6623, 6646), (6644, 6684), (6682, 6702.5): 0.00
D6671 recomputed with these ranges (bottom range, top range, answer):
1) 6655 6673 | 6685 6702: 0.98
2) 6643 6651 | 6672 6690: 0.98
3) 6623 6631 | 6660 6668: 0.96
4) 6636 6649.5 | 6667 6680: 0.99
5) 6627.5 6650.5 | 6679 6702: 0.98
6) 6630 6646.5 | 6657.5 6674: 1.00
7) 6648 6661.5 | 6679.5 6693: 0.98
